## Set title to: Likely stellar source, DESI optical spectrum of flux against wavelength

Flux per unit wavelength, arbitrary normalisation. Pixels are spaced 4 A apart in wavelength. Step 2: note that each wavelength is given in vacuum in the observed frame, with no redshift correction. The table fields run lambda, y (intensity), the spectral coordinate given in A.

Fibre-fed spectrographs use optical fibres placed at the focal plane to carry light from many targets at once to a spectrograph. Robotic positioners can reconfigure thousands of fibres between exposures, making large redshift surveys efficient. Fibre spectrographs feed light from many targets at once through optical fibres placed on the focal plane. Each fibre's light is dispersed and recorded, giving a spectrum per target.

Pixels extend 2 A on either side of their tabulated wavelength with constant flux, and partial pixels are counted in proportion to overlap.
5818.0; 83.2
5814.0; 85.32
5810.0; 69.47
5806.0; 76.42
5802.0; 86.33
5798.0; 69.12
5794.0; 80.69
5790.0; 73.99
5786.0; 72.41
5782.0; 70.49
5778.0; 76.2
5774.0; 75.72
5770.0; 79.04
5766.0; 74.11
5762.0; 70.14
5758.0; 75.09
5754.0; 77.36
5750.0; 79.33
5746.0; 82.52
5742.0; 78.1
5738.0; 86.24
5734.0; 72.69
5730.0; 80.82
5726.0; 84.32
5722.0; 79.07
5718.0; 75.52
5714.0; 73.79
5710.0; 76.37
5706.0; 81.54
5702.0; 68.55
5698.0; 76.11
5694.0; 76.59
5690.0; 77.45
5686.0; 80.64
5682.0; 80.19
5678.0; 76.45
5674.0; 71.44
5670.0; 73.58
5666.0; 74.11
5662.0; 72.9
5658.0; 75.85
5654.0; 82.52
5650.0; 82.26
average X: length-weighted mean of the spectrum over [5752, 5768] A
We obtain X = 74.2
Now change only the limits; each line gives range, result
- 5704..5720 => 76.8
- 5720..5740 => 80.6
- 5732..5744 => 79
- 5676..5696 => 78.3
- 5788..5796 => 77.3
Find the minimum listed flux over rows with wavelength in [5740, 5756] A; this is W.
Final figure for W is 77.36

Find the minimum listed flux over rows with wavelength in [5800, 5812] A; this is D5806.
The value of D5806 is 69.47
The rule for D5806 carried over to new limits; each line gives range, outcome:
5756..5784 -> 70.14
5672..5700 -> 71.44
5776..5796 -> 70.49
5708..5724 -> 73.79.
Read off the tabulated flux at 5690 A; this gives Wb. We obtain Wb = 77.45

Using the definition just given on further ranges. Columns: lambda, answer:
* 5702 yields 68.55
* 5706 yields 81.54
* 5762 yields 70.14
